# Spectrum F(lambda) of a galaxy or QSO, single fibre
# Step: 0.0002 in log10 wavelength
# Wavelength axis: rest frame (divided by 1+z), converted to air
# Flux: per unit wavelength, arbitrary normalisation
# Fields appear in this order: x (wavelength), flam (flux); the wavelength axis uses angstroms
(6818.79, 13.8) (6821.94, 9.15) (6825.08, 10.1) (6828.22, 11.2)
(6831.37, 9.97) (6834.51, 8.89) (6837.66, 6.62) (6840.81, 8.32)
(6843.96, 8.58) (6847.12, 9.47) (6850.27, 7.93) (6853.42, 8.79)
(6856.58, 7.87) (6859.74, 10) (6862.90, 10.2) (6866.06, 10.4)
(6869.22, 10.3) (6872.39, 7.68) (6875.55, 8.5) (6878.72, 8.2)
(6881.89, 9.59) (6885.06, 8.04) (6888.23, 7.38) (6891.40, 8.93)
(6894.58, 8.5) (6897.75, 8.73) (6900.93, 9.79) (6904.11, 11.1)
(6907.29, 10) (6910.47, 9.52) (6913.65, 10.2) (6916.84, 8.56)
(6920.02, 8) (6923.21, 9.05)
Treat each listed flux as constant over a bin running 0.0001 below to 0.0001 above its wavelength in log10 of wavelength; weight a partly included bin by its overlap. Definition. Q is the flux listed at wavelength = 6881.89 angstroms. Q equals 9.59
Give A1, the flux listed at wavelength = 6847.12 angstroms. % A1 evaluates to 9.47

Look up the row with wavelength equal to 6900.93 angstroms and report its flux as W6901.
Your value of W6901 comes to 9.79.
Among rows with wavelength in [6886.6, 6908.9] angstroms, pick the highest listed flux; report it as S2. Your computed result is 11.1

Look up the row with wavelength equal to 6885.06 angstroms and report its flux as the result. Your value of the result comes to 8.04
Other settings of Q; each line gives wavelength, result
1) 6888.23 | 7.38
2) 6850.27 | 7.93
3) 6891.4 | 8.93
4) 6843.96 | 8.58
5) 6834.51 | 8.89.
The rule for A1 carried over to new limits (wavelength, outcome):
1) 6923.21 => 9.05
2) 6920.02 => 8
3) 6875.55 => 8.5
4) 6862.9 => 10.2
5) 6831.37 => 9.97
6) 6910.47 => 9.52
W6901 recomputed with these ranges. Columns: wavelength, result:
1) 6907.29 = 10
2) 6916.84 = 8.56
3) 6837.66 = 6.62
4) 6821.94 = 9.15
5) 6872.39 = 7.68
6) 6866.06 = 10.4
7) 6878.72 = 8.2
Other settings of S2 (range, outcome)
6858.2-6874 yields 10.4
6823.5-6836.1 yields 11.2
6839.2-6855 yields 9.47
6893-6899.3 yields 8.73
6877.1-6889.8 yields 9.59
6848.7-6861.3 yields 10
